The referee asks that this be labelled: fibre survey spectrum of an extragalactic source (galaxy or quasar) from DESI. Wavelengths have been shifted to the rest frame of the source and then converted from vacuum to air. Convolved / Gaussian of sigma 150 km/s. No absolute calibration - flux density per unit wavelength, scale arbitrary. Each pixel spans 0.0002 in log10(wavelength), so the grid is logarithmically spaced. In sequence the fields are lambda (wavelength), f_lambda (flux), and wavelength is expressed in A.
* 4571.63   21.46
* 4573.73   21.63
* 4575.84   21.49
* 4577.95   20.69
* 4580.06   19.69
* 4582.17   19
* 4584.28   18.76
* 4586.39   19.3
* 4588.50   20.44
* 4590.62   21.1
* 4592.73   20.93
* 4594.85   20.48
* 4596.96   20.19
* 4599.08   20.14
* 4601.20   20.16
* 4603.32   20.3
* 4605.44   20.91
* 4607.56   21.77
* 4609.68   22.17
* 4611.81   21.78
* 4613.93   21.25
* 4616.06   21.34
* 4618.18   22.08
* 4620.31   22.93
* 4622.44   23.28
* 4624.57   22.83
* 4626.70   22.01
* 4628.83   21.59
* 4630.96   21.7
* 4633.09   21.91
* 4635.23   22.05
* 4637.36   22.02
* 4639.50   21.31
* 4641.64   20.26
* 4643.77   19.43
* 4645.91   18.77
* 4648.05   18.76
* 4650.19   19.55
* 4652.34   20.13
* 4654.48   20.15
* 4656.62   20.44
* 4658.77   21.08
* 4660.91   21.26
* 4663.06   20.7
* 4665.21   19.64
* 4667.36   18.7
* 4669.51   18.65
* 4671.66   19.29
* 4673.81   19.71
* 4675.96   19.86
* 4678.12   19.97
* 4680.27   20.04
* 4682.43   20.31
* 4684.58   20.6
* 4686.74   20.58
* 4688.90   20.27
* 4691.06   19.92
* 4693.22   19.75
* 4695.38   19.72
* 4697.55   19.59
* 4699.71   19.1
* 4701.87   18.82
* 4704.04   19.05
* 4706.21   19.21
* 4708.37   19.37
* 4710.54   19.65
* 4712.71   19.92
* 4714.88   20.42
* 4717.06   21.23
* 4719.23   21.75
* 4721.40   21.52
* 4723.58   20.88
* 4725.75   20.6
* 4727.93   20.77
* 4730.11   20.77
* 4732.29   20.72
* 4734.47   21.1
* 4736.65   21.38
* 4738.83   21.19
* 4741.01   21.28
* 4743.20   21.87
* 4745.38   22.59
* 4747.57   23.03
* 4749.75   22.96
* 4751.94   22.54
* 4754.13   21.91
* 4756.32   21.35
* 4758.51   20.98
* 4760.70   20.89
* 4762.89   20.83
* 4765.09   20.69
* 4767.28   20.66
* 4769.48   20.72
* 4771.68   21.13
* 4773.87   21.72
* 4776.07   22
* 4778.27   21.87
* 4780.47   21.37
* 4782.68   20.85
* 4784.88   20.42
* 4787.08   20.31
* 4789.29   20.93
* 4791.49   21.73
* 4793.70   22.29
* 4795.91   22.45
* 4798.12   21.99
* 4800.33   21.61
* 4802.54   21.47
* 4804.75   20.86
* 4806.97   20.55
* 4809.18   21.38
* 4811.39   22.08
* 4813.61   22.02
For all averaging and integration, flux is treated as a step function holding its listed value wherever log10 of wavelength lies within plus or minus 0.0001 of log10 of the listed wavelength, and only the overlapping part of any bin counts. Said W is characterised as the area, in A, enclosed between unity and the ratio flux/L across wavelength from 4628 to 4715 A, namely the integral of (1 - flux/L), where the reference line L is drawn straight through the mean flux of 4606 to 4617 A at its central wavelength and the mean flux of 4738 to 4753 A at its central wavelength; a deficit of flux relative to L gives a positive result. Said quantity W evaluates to 7.2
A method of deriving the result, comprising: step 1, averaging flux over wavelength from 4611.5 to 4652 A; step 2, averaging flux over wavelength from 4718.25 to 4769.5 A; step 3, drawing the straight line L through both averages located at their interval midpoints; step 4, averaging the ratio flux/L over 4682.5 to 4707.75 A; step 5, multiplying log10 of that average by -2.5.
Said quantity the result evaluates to 0.09 mag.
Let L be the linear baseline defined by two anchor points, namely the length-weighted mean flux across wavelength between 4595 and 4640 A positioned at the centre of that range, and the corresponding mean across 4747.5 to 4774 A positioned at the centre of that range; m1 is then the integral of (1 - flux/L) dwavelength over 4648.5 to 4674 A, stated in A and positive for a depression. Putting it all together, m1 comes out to 1.9 A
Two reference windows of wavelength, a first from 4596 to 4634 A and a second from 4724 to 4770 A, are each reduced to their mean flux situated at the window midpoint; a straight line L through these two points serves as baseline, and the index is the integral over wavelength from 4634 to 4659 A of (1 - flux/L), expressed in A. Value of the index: 1.4 A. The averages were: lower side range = 21.6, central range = 20.3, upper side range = 21.4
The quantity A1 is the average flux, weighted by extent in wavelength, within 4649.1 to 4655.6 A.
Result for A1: 19.9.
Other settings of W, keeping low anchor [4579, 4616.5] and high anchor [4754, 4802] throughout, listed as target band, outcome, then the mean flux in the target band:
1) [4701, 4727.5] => 1.00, 20.2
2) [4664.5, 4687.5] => 1.22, 19.8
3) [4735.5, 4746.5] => -0.27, 21.7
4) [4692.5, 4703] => 0.79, 19.4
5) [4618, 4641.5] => -1.62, 22.1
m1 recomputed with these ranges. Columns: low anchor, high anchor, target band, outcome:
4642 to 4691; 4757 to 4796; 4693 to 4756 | -0.66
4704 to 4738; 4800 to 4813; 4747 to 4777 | -0.81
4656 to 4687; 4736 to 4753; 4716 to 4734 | 0.45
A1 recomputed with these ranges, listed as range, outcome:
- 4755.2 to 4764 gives 21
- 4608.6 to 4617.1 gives 21.6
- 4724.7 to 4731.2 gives 20.7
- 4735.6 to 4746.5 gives 21.7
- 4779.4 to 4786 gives 20.9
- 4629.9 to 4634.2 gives 21.8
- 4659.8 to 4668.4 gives 20.1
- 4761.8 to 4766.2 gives 20.8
